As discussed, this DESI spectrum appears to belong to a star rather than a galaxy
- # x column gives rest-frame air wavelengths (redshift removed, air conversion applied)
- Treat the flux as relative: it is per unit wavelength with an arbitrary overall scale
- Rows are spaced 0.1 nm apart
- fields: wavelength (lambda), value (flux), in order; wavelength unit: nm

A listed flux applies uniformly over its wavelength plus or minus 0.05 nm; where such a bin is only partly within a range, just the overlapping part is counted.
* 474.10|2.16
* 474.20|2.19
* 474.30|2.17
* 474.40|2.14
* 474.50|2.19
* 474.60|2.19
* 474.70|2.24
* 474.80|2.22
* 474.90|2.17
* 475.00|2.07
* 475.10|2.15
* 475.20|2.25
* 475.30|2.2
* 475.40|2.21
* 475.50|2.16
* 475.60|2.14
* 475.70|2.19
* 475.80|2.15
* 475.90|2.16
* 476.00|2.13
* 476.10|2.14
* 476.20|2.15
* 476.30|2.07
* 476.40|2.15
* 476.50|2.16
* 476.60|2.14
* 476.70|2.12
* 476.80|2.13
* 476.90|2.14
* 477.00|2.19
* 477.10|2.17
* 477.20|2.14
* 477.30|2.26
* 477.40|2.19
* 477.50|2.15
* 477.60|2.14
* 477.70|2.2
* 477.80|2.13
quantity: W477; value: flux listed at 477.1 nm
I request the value 2.17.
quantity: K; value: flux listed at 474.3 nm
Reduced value 2.17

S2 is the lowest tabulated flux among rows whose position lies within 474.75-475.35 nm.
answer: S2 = 2.07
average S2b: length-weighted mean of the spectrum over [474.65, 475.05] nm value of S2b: 2.18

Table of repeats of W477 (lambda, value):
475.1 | 2.15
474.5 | 2.19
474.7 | 2.24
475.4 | 2.21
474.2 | 2.19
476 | 2.13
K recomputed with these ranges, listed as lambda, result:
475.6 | 2.14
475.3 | 2.2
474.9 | 2.17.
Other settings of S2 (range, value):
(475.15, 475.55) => 2.16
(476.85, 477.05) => 2.14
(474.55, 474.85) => 2.19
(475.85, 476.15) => 2.13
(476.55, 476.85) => 2.12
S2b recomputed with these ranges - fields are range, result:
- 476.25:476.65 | 2.13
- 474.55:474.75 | 2.21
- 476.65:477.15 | 2.15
